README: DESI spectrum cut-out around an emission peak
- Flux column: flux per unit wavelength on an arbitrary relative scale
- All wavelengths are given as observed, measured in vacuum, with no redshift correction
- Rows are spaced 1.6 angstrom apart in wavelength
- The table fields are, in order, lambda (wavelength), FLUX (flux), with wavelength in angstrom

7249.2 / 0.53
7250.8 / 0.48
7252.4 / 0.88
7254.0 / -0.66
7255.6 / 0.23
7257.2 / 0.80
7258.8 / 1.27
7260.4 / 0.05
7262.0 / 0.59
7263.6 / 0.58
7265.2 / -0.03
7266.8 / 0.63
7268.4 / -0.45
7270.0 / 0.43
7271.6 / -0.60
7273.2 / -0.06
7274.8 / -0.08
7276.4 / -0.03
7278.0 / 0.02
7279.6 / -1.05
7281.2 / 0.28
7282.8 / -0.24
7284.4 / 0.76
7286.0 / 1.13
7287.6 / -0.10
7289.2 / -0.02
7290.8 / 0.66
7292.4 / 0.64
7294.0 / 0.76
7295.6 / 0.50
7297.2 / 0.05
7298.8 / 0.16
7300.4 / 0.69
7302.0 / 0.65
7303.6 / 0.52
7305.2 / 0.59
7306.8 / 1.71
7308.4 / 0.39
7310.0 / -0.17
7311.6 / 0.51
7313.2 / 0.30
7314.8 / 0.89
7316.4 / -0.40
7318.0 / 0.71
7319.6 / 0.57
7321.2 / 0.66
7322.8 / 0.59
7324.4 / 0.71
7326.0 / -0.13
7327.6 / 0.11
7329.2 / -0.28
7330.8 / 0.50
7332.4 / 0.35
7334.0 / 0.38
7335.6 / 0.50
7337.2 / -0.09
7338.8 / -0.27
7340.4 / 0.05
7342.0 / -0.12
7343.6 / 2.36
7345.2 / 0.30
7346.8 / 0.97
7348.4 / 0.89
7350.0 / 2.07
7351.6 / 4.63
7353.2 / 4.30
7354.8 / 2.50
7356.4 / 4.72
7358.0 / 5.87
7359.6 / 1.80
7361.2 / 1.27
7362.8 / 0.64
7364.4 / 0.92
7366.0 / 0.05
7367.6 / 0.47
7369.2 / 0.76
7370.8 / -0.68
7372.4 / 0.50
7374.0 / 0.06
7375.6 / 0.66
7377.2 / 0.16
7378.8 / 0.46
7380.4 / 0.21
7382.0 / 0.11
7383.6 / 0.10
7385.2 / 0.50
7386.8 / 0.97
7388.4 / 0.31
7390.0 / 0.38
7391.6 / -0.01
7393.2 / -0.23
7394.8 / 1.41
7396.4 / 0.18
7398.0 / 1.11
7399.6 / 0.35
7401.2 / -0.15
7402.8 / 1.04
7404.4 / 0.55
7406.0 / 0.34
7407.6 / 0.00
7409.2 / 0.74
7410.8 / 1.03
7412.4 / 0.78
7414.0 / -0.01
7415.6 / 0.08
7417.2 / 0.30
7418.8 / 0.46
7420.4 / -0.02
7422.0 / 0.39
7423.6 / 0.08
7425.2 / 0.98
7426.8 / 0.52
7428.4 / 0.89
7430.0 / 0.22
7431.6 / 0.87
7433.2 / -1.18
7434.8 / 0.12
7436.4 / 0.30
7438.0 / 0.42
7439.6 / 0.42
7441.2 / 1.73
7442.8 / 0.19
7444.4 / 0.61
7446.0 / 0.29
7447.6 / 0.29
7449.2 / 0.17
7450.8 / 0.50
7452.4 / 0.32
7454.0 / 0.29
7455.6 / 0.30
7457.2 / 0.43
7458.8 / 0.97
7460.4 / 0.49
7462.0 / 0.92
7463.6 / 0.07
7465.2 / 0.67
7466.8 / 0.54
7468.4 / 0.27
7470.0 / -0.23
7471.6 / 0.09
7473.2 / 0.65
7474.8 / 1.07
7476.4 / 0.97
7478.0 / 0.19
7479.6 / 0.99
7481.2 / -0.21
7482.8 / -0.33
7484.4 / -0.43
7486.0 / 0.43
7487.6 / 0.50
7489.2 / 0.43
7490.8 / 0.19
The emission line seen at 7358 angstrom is [O II] 3727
